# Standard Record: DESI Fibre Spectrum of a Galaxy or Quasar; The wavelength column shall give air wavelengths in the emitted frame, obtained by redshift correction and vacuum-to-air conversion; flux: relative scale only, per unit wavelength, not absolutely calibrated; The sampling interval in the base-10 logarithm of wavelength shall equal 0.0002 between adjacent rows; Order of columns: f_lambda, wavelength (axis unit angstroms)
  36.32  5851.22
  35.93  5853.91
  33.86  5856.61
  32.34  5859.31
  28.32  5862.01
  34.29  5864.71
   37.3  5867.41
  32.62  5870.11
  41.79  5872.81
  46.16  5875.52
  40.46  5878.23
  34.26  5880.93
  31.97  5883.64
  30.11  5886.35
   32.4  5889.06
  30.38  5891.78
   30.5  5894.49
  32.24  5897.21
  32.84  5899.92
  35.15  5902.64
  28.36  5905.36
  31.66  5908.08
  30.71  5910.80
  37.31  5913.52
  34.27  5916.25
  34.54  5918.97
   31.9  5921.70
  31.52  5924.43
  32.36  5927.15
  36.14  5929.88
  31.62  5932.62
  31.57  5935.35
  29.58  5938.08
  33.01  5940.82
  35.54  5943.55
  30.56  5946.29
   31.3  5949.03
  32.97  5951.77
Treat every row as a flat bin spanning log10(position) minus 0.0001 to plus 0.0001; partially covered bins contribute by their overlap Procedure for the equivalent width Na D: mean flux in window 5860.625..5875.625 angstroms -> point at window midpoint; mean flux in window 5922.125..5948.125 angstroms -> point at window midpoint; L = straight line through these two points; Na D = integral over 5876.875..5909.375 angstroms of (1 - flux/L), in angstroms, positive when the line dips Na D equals 2.0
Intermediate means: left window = 36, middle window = 32.5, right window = 32.4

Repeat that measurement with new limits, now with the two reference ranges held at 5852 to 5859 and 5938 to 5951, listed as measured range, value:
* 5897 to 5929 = 0.3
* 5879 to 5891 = 0.5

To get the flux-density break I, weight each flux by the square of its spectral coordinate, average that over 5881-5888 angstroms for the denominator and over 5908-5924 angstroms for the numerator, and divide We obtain 1.1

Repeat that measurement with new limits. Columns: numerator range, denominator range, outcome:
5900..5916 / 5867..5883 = 0.86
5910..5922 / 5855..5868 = 1.05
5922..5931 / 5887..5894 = 1.08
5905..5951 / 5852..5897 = 0.96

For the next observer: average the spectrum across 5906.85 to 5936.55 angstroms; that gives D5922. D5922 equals 33.1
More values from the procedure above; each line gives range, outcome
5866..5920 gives 34.2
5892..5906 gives 31.9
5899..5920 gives 33.1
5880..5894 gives 31.7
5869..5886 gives 37.5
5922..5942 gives 32.2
